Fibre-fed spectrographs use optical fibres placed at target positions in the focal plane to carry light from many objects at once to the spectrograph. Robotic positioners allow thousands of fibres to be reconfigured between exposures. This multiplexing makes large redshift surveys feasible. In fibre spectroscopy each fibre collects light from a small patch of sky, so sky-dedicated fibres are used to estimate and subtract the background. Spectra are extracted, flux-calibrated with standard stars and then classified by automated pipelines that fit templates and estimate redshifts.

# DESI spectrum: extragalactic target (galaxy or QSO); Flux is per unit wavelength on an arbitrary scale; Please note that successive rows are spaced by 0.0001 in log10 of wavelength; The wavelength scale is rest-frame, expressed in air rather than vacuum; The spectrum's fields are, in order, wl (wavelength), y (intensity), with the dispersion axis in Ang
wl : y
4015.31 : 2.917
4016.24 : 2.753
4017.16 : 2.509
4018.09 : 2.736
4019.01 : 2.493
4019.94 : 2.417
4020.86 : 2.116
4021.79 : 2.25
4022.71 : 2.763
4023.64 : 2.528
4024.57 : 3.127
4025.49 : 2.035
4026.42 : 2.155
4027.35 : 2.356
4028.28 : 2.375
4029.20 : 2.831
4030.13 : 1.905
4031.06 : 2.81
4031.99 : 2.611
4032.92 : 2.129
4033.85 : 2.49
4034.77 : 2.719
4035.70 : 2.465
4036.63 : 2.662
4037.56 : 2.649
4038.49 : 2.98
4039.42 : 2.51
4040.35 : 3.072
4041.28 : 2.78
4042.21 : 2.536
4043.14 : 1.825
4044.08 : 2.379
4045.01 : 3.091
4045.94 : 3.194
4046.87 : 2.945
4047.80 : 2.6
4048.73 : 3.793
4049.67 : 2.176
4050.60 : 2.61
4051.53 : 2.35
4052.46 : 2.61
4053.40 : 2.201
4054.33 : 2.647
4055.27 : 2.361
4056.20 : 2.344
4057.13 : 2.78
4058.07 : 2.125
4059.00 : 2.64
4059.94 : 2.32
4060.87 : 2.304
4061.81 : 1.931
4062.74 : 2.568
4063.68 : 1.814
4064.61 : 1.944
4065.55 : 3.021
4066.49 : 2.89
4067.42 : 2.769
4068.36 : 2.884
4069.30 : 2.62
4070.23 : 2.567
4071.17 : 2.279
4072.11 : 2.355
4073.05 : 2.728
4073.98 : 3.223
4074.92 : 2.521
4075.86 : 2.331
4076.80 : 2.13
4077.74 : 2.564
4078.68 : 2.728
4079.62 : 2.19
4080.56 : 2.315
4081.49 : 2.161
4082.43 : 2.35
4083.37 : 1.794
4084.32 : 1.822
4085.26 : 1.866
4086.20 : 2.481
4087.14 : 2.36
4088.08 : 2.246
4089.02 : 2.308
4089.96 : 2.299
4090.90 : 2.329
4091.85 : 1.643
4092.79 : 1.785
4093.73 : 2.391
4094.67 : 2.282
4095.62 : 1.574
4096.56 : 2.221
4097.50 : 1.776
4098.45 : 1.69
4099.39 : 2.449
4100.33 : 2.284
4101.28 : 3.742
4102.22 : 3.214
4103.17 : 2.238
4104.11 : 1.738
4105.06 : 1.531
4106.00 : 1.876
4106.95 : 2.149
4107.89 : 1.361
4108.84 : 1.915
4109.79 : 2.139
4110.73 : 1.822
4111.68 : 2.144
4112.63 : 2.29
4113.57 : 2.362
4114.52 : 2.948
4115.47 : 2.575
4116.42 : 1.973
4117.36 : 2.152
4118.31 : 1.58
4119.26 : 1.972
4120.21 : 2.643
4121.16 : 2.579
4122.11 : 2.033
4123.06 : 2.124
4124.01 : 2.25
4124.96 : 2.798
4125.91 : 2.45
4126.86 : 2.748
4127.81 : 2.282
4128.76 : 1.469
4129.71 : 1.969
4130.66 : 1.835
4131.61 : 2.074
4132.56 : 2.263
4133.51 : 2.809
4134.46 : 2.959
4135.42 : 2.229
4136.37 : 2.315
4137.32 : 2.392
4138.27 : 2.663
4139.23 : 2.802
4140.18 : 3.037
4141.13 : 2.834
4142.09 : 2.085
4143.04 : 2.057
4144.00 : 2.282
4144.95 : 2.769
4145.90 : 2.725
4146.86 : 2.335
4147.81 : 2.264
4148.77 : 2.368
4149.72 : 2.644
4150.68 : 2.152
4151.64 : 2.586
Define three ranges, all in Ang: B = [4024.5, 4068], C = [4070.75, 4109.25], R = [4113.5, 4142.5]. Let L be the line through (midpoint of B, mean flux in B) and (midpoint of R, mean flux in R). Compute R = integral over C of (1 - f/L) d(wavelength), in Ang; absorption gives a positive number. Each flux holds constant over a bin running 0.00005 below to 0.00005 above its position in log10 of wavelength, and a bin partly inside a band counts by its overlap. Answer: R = 3.4 Ang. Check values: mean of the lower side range 2.54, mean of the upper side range 2.36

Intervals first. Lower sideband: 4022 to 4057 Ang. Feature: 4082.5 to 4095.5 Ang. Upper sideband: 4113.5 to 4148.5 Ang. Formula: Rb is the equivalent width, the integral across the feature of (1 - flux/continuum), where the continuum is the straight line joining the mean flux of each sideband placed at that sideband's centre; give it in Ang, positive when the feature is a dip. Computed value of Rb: 1.9 Ang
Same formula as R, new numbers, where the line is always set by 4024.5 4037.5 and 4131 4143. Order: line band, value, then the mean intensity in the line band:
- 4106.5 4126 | 2.4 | 2.2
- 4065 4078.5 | -0.8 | 2.63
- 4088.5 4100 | 2.0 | 2.07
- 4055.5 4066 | 0.6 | 2.34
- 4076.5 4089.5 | 1.3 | 2.24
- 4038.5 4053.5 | -1.3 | 2.69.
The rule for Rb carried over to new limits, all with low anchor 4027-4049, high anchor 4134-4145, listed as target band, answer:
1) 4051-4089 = 3.0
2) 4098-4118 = 2.7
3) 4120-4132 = 1.4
